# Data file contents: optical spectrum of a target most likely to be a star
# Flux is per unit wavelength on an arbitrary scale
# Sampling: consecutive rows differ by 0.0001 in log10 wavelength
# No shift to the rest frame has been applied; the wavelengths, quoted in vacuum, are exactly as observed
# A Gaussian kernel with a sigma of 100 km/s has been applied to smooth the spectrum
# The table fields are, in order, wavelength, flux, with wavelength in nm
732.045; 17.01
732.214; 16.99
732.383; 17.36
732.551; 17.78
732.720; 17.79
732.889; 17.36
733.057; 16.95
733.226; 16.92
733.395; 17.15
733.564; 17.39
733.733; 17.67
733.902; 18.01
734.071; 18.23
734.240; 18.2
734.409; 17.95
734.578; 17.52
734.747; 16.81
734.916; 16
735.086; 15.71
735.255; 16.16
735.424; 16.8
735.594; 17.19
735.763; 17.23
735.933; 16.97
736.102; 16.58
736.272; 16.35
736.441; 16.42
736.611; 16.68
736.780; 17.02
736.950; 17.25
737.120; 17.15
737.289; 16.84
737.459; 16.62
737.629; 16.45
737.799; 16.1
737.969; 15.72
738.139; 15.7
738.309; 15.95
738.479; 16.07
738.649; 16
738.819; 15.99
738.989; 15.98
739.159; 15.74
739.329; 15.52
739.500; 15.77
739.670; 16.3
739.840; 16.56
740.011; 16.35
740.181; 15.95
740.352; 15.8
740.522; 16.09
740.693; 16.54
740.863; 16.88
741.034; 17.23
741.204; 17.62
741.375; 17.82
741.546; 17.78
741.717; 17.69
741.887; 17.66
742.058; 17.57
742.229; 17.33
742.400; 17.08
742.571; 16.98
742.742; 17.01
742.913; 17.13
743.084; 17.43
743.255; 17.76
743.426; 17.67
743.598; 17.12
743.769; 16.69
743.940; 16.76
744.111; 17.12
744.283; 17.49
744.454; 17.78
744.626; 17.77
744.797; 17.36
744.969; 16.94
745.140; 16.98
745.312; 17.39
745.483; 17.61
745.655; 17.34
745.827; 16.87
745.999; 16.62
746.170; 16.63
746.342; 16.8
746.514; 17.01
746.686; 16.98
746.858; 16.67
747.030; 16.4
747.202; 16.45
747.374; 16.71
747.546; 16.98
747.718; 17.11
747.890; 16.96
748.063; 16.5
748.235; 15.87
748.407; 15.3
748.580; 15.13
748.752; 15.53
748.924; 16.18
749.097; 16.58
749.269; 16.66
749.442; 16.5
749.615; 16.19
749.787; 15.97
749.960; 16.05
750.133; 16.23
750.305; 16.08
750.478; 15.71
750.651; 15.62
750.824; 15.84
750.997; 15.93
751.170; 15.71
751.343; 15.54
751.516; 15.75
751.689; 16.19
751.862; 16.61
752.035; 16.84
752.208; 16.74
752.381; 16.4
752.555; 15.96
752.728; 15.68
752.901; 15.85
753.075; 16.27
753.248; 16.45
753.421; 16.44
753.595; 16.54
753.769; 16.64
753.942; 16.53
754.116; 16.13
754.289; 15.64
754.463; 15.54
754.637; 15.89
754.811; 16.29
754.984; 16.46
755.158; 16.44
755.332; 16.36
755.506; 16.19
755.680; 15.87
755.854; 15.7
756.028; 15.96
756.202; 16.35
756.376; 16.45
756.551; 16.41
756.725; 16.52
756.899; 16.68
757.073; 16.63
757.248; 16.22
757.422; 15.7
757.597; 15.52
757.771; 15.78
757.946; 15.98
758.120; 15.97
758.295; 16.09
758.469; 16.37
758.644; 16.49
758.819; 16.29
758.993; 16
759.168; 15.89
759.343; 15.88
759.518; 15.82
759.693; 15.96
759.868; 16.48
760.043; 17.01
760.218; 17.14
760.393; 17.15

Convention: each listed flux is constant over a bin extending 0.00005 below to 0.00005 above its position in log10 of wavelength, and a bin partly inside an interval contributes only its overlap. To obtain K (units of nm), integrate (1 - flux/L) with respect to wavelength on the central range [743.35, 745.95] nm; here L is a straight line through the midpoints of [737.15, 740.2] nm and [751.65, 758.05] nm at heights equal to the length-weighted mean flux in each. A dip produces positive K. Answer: -0.18 nm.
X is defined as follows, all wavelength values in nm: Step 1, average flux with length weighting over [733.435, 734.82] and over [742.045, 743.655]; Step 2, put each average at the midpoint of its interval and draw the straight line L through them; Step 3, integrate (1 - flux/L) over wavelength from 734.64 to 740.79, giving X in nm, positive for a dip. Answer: 0.418 nm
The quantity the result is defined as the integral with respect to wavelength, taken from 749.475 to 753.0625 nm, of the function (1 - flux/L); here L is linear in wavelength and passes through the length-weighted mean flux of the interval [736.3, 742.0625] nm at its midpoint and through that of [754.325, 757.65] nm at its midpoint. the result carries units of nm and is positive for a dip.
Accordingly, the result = 0.05 nm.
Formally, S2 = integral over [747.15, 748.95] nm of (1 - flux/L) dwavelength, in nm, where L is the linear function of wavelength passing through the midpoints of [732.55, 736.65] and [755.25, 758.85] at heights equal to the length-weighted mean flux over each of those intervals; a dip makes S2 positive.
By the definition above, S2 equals 0.032 nm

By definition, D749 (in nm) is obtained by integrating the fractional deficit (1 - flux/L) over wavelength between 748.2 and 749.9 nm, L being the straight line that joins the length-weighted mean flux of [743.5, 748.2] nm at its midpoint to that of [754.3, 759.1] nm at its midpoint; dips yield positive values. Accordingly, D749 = 0.08 nm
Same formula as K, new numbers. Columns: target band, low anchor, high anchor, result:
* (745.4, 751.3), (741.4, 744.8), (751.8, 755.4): 0.16 nm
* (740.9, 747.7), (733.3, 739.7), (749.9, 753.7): -0.33 nm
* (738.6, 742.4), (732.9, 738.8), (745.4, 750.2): 0.01 nm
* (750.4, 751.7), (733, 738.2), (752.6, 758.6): 0.05 nm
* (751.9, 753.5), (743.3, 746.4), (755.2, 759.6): 0.02 nm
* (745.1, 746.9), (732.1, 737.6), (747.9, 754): -0.06 nm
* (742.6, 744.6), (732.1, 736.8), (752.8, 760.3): -0.06 nm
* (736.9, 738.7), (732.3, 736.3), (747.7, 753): 0.06 nm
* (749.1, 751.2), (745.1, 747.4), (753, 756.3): 0.06 nm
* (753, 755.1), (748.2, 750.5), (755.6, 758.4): -0.02 nm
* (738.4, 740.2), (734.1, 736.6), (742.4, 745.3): 0.11 nm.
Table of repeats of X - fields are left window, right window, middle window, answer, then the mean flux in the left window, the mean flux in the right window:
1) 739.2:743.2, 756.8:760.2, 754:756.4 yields 0.031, 16.9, 16.2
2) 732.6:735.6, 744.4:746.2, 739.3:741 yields 0.097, 17.2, 17.2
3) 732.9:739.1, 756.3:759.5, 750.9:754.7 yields 0.034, 16.8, 16.1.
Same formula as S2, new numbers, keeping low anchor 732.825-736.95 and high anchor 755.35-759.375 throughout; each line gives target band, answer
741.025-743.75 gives -0.11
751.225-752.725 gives 0.01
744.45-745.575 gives -0.05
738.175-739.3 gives 0.07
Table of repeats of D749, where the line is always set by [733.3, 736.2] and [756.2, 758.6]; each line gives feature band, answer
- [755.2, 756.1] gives 0.012 nm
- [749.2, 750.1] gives 0.014 nm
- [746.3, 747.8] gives -0.015 nm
